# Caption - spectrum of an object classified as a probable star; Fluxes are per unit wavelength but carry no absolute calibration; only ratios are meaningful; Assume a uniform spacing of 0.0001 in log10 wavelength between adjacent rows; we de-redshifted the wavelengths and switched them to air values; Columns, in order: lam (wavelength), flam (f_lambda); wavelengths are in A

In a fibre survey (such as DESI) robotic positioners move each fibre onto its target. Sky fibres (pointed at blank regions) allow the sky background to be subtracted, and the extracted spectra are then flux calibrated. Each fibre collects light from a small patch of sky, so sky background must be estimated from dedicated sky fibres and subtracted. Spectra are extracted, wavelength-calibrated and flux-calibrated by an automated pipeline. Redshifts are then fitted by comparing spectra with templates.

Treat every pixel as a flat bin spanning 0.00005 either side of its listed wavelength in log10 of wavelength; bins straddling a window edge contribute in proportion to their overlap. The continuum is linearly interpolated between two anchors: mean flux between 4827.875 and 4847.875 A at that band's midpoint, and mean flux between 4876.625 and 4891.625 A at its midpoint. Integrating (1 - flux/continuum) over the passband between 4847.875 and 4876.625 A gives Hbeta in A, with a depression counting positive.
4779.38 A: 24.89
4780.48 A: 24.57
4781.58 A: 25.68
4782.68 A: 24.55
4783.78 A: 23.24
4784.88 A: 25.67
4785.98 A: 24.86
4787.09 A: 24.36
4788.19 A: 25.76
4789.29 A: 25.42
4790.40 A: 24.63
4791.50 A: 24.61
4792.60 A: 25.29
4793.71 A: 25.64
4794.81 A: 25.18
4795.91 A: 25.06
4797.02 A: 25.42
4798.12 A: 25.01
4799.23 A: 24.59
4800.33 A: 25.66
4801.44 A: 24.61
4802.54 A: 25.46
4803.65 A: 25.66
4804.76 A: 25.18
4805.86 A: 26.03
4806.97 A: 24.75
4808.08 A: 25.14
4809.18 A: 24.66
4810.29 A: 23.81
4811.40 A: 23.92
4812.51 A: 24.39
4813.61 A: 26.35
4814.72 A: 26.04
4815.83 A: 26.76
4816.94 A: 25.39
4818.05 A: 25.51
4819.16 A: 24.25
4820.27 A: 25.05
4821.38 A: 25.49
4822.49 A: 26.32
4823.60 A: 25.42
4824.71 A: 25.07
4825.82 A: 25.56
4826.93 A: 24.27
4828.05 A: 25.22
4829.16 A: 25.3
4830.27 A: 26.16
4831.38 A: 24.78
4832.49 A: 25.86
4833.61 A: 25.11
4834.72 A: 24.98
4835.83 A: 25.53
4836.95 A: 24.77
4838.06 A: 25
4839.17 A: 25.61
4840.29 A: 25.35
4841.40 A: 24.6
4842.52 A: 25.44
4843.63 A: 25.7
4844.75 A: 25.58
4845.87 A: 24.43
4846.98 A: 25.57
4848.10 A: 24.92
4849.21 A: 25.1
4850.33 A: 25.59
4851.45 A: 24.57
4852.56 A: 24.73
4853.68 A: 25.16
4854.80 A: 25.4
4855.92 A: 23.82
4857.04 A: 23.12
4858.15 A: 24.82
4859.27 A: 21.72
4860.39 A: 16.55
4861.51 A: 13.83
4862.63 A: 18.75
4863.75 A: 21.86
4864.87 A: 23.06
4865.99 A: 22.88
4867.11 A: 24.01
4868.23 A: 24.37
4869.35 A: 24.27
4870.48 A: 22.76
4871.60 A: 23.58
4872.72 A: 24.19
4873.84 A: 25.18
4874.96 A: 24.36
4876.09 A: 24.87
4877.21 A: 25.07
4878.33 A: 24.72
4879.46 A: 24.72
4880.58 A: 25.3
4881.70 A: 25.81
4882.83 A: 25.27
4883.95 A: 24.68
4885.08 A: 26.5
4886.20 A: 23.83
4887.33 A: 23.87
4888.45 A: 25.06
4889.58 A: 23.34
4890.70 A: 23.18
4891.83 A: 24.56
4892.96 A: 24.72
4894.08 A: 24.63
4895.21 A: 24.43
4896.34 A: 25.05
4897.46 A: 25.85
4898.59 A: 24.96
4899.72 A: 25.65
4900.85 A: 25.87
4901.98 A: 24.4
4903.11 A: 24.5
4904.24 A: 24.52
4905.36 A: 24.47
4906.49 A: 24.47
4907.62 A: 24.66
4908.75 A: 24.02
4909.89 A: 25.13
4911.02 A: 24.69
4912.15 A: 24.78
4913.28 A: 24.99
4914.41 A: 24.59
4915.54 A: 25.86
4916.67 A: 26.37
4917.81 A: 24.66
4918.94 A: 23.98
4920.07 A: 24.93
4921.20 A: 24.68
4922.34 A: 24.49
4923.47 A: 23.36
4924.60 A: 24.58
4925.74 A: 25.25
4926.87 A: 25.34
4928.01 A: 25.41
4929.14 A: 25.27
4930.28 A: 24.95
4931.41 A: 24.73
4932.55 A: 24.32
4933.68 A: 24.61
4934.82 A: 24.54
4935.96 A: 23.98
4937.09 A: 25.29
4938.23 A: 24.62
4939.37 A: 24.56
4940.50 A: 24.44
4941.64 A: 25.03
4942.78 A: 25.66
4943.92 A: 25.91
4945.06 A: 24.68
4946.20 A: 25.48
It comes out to 2.1 A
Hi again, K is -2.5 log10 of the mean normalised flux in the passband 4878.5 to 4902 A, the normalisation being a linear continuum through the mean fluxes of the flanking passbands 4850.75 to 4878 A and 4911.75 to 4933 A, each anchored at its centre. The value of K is -0.04 mag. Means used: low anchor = 23.1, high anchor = 24.9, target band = 24.8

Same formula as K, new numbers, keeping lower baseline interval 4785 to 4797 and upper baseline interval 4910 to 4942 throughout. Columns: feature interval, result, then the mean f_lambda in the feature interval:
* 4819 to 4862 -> 0.021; 24.5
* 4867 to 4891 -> 0.017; 24.5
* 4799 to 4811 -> 0.001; 25.1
